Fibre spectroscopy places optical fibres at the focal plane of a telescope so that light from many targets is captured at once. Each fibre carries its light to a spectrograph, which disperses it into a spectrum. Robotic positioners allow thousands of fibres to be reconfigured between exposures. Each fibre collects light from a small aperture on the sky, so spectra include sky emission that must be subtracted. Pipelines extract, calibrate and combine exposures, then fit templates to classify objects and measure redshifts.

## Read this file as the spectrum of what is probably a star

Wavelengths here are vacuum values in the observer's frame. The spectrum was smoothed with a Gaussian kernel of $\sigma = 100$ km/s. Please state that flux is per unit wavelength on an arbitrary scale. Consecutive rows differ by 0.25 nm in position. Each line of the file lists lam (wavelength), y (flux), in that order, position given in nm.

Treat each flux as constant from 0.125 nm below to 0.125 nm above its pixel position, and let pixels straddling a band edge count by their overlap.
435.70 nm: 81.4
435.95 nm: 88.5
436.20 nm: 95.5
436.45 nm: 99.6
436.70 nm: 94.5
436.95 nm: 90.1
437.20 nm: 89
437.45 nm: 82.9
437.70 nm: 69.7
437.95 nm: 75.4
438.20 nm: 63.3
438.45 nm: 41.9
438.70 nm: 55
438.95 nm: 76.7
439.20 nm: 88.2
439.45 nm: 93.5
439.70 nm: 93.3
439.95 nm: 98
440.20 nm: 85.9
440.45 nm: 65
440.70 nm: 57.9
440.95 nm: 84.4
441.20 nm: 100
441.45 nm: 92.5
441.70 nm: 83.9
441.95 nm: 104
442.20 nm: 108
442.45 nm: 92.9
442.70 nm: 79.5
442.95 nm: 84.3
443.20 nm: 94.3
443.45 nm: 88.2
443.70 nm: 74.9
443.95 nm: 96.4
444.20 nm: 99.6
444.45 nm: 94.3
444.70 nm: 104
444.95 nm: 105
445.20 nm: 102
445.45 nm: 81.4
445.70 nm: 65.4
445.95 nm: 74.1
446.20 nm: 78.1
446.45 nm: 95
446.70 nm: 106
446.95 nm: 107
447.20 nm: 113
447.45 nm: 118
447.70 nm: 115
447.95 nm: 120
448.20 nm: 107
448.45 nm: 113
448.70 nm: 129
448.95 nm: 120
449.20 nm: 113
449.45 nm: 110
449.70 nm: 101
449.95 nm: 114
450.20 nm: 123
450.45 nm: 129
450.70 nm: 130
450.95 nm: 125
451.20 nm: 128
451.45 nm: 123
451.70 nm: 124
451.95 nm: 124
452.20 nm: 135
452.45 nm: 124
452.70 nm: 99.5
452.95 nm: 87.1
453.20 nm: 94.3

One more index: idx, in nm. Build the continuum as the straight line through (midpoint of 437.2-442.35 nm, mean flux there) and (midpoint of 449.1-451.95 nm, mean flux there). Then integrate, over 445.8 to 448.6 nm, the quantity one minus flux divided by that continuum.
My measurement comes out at 0.11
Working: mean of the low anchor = 81.2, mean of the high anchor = 120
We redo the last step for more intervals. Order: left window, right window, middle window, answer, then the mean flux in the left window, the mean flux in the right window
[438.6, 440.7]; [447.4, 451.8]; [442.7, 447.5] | 0.41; 80.8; 119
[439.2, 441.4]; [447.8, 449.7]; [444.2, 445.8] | 0.13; 85.2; 115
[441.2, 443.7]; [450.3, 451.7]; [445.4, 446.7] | 0.31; 91.5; 127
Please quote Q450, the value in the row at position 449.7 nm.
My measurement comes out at 101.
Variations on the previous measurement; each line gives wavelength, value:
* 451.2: 128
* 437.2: 89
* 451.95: 124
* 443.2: 94.3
